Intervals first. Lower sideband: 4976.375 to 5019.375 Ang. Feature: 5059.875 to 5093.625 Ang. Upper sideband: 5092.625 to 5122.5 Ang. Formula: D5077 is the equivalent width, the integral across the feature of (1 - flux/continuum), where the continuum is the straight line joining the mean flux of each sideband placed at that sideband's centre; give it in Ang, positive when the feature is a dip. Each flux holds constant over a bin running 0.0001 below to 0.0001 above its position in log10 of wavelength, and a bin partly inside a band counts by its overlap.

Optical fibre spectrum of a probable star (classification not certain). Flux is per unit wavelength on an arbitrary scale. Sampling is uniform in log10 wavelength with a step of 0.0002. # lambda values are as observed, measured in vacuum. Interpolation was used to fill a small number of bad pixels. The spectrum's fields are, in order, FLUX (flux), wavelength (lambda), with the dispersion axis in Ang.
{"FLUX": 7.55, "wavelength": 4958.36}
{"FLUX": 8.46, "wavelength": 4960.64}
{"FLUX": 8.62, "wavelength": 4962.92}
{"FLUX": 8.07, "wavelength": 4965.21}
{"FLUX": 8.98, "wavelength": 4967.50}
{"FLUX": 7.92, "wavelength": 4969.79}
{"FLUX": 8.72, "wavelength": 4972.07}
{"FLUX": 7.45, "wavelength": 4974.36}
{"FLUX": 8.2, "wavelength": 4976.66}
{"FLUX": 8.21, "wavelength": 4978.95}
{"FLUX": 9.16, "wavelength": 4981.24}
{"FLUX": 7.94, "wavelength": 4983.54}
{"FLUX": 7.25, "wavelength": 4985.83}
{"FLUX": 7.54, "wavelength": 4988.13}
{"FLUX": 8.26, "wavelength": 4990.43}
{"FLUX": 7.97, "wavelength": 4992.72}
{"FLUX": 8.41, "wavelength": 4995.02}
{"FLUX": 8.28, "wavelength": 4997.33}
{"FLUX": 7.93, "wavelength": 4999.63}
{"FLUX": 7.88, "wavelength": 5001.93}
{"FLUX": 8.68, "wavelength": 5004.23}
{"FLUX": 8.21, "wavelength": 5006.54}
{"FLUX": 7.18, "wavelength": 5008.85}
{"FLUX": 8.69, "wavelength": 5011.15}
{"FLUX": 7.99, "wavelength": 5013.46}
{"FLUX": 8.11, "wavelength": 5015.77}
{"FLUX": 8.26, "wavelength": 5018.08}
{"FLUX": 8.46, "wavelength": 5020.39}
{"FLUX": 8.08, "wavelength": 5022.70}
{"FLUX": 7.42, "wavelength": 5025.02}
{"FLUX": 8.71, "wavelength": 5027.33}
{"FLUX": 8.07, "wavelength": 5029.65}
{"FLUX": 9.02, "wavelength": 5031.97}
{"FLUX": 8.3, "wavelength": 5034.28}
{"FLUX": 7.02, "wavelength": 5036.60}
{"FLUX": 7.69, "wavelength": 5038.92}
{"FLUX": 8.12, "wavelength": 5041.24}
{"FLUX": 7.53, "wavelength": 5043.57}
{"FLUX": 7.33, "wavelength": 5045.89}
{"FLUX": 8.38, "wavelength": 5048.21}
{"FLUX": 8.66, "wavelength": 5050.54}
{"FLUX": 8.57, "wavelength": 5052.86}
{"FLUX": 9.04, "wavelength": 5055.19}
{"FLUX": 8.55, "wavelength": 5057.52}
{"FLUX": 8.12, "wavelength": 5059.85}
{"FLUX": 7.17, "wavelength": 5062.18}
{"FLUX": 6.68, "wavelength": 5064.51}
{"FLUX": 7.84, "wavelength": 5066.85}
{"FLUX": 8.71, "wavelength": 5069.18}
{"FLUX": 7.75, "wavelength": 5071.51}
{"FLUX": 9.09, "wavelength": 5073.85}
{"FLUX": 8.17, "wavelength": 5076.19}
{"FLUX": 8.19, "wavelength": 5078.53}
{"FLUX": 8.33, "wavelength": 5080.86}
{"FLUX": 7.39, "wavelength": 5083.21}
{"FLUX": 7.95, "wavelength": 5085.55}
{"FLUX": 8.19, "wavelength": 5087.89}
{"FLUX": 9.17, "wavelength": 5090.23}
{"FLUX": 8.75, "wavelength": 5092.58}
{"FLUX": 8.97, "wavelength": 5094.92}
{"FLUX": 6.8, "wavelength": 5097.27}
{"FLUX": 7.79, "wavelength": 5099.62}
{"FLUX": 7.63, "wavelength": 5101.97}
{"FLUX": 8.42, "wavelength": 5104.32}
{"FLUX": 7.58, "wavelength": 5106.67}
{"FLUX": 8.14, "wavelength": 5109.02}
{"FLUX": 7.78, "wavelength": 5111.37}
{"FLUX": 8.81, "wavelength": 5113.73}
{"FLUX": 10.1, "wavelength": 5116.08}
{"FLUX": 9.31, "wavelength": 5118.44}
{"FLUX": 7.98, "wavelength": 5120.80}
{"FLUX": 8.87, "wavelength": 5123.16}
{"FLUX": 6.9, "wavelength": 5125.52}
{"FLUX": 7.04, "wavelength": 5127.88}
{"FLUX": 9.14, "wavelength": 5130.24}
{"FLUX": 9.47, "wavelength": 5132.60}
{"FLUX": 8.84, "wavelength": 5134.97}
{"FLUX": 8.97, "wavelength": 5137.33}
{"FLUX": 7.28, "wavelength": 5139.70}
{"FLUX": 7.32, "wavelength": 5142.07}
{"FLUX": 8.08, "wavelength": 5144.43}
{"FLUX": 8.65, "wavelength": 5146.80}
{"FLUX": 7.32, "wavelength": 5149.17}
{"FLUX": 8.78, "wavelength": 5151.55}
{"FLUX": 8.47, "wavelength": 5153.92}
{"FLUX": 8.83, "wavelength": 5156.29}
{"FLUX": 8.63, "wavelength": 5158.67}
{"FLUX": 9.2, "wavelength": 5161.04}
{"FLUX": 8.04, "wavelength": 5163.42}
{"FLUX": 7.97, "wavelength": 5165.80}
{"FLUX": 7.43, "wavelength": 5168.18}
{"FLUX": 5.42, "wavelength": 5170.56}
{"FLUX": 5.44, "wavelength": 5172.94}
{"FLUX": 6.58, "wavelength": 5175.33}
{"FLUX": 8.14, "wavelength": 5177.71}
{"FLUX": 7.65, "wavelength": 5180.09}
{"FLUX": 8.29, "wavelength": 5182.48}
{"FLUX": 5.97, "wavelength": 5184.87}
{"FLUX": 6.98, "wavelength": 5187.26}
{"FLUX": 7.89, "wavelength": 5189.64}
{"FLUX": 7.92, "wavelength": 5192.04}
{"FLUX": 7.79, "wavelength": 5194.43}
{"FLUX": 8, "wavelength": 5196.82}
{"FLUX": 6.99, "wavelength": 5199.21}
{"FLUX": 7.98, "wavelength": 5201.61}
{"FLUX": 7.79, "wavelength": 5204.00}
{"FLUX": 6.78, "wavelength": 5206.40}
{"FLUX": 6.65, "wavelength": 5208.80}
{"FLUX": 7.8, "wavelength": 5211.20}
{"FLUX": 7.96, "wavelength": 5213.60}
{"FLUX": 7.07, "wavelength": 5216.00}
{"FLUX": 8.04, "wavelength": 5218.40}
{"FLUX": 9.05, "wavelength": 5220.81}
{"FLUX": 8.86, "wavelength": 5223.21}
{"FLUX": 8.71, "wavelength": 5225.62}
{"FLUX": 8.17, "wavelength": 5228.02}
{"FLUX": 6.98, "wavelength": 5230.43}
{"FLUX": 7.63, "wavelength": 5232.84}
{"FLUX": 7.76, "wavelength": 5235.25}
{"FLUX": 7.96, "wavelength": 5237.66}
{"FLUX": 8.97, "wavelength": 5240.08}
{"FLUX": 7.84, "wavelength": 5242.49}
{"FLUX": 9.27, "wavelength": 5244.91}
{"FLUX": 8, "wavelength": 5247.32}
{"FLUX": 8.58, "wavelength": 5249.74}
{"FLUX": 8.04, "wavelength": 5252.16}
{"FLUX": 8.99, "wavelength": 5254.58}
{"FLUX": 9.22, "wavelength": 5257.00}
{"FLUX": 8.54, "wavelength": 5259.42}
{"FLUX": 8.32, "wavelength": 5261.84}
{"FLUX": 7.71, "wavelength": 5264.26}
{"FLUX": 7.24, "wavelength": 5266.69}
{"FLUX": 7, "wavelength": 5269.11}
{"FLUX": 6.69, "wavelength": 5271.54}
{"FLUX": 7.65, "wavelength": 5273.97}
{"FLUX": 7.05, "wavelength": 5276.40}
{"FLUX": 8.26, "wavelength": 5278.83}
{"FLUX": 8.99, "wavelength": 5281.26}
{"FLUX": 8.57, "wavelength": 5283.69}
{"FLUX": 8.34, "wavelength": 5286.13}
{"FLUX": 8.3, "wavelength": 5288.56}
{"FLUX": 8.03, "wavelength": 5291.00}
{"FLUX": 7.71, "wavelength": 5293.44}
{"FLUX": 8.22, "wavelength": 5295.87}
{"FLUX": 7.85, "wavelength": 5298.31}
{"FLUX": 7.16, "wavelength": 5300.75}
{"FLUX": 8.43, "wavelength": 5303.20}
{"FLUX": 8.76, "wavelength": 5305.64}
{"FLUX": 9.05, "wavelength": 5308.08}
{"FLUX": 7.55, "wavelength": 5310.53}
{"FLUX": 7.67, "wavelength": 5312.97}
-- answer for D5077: 0.6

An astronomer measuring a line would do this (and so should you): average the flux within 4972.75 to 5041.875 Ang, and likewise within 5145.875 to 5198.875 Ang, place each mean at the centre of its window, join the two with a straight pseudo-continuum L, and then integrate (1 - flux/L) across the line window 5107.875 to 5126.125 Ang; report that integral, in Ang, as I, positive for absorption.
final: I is -1.7 Ang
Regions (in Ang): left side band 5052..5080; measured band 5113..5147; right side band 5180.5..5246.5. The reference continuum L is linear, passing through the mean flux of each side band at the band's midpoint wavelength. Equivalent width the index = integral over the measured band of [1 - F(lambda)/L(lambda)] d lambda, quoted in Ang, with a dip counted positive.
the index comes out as -1.8 Ang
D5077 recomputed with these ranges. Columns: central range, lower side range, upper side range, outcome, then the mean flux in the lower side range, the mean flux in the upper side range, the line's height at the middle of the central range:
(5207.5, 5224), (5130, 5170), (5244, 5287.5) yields 0.6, 8.31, 8.13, 8.21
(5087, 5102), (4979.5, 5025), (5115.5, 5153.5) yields 0.1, 8.1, 8.35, 8.28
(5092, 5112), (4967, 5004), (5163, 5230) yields -0.4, 8.13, 7.54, 7.8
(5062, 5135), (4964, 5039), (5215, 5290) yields -0.9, 8.13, 8.12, 8.13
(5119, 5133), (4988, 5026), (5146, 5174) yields -0.5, 8.1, 7.85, 7.9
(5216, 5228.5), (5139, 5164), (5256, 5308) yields -0.5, 8.26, 8.02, 8.13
